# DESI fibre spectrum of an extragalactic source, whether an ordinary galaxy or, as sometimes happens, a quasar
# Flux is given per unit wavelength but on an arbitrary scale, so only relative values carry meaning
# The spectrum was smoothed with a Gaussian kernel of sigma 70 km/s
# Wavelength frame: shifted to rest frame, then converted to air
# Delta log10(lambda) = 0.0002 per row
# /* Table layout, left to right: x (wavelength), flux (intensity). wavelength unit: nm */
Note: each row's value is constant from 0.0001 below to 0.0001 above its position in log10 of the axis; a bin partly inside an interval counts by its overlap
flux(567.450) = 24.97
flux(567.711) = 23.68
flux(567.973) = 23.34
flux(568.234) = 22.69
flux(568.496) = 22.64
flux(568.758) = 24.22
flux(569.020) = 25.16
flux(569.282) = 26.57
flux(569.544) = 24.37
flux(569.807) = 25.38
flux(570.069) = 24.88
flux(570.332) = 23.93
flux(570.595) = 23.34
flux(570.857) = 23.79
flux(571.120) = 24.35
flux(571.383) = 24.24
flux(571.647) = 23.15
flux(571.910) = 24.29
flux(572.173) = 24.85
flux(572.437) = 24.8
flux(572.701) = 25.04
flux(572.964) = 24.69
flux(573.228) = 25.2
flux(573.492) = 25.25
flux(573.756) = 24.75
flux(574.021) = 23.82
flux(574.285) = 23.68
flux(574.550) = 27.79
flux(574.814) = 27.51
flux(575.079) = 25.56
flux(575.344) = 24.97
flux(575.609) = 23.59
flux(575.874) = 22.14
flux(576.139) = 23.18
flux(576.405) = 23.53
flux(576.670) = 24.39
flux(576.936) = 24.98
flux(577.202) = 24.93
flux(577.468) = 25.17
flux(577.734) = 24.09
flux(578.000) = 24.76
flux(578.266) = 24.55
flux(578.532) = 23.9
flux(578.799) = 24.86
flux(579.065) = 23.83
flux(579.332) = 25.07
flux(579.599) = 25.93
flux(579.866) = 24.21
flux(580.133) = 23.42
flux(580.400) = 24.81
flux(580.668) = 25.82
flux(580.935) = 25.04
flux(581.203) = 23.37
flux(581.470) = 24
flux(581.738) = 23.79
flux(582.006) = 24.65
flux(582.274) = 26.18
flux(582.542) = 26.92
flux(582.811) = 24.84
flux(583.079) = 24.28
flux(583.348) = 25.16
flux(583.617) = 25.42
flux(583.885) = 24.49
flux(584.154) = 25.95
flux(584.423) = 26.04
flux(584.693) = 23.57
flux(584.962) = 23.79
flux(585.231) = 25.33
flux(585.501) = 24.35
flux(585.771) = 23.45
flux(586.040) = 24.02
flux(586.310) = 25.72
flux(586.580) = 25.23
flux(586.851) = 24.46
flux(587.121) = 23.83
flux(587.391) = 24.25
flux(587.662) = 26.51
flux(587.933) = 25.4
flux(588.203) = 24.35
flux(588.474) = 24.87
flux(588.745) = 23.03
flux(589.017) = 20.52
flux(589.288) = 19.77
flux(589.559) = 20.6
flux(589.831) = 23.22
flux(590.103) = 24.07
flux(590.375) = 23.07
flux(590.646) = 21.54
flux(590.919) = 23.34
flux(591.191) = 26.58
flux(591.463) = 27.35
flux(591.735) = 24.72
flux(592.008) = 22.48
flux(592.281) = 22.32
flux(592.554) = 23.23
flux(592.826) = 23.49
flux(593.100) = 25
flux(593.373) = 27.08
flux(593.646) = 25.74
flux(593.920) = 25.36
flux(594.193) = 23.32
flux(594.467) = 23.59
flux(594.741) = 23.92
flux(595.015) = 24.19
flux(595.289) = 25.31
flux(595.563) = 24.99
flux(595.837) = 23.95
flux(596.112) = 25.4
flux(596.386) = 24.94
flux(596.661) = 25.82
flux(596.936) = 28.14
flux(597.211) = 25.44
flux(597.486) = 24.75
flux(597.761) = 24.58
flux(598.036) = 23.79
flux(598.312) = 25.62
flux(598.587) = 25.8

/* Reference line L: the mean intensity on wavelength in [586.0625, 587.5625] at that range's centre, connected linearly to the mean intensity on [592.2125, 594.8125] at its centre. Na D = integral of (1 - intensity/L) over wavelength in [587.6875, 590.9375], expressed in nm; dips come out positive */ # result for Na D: 0.22 nm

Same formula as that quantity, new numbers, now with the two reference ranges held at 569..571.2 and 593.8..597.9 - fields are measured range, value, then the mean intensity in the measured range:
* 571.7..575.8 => -0.052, 25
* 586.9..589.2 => 0.075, 24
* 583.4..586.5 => 0.004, 24.8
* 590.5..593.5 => 0.073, 24.3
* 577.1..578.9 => 0.008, 24.6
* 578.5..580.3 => 0.017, 24.5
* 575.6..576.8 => 0.066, 23.3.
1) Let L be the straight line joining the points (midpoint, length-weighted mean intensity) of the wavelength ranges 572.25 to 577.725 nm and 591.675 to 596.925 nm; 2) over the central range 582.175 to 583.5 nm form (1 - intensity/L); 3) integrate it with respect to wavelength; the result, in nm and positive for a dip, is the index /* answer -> -0.043 nm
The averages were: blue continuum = 24.7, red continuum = 24.5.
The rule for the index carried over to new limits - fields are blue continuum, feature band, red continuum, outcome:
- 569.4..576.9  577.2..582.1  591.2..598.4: 0.02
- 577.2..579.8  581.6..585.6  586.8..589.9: -0.16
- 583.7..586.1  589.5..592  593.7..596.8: 0.08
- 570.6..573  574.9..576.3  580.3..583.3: 0.03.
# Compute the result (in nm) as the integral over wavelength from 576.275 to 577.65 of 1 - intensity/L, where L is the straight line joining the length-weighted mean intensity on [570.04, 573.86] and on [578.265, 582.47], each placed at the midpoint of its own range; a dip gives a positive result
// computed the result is 0.00 nm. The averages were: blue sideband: 24.4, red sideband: 24.6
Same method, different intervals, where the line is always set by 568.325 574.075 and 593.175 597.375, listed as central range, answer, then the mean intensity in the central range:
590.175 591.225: 0.07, 23.4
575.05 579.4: 0.06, 24.3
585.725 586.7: 0.01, 24.7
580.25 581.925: 0.02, 24.5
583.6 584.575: -0.02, 25.5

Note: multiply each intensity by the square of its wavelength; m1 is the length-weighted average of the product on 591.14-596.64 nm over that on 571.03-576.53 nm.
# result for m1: 1.07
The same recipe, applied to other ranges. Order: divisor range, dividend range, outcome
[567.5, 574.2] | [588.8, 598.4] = 1.08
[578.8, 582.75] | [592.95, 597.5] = 1.06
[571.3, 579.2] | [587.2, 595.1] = 1.03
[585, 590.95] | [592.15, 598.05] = 1.07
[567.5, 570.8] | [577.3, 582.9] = 1.06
